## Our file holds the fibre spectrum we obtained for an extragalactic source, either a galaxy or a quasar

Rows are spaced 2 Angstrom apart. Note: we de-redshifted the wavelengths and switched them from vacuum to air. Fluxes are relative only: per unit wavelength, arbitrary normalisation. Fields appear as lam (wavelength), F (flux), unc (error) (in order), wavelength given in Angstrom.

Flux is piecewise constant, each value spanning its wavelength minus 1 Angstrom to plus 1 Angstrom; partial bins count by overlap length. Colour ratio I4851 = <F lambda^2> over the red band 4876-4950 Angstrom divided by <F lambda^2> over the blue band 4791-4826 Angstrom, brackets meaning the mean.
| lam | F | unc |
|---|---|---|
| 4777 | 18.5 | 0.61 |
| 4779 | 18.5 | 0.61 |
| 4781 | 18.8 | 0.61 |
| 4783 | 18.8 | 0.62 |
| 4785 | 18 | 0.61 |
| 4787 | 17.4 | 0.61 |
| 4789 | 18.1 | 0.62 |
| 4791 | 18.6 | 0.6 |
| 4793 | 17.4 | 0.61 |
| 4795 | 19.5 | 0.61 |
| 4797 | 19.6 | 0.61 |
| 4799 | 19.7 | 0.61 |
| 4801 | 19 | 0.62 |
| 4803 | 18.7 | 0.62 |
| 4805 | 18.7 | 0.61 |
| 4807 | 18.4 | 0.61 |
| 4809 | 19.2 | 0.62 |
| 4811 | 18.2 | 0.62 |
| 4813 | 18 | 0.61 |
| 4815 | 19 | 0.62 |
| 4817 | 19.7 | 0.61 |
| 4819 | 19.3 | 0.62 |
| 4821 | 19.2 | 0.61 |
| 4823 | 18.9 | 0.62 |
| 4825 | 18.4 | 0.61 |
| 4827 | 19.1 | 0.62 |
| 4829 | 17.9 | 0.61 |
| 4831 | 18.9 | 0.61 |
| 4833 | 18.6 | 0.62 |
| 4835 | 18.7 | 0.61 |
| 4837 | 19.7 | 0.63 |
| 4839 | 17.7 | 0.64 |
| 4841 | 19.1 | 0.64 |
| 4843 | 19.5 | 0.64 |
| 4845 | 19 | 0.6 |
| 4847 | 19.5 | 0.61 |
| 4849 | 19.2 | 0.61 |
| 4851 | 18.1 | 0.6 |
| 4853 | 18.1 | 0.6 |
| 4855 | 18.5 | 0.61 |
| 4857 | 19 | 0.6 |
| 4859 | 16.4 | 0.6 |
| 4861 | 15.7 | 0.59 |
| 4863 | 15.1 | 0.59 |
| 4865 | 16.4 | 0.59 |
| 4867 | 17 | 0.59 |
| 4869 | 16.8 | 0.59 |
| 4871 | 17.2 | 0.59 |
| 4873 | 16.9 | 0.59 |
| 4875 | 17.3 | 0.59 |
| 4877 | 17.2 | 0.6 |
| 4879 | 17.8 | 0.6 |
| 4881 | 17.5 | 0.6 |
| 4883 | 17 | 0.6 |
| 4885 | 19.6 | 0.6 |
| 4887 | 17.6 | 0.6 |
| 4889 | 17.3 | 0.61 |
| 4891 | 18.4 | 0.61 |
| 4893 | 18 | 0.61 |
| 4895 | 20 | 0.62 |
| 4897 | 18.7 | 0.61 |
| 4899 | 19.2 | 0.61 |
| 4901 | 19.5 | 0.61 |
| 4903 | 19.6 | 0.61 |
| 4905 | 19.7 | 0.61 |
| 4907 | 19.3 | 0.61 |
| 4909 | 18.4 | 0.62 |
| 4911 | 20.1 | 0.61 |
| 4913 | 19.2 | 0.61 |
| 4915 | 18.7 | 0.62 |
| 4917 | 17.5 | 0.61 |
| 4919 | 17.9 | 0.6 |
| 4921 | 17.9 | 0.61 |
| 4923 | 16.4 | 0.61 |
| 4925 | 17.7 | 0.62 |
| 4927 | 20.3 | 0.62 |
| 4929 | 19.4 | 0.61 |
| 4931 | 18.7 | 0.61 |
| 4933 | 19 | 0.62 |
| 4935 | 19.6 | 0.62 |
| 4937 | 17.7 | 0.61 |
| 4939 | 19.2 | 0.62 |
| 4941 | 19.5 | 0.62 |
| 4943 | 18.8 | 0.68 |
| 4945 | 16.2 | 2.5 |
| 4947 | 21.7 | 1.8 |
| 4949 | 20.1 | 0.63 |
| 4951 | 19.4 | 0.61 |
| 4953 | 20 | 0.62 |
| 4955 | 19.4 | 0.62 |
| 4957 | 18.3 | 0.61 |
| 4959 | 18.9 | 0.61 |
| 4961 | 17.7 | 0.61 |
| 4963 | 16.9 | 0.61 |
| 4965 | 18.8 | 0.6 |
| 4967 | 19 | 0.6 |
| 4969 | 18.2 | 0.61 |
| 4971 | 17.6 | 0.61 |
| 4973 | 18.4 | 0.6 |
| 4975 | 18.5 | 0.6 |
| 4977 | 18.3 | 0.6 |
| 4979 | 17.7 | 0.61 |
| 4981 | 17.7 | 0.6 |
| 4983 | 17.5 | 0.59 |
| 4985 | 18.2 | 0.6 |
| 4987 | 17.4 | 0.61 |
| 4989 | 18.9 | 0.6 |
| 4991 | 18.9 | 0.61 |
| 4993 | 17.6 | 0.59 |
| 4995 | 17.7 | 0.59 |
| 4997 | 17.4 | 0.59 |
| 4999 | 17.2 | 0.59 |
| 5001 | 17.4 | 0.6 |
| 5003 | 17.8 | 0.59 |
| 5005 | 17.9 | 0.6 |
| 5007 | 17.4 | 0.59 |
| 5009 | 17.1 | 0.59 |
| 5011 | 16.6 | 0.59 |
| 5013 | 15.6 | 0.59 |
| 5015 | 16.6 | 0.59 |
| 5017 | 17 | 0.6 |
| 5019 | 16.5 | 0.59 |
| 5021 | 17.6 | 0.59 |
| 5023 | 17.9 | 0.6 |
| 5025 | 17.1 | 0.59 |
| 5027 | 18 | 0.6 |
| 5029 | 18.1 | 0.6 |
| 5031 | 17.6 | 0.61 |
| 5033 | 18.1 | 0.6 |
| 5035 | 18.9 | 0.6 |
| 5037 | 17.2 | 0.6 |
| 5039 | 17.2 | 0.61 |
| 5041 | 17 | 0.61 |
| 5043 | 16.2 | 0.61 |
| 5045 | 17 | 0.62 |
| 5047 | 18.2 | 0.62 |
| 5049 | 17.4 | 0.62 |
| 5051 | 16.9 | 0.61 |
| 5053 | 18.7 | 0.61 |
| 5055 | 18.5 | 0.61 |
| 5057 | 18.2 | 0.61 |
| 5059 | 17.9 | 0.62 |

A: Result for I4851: 1.03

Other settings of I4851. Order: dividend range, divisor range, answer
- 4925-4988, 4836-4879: 1.09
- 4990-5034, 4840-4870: 1.04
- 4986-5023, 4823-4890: 1.03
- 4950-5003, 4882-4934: 1.00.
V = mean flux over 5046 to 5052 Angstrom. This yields 17.5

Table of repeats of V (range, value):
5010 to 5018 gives 16.5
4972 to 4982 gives 18.1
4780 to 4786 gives 18.5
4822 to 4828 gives 18.8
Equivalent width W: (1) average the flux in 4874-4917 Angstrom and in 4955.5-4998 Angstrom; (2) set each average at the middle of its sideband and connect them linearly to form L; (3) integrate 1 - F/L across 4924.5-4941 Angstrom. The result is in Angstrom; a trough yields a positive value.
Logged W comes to -0.6 Angstrom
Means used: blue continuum 18.6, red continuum 18.1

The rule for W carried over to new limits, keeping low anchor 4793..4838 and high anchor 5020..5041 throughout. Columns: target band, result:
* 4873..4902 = 0.51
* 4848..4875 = 2.00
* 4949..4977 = -0.76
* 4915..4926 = 0.44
